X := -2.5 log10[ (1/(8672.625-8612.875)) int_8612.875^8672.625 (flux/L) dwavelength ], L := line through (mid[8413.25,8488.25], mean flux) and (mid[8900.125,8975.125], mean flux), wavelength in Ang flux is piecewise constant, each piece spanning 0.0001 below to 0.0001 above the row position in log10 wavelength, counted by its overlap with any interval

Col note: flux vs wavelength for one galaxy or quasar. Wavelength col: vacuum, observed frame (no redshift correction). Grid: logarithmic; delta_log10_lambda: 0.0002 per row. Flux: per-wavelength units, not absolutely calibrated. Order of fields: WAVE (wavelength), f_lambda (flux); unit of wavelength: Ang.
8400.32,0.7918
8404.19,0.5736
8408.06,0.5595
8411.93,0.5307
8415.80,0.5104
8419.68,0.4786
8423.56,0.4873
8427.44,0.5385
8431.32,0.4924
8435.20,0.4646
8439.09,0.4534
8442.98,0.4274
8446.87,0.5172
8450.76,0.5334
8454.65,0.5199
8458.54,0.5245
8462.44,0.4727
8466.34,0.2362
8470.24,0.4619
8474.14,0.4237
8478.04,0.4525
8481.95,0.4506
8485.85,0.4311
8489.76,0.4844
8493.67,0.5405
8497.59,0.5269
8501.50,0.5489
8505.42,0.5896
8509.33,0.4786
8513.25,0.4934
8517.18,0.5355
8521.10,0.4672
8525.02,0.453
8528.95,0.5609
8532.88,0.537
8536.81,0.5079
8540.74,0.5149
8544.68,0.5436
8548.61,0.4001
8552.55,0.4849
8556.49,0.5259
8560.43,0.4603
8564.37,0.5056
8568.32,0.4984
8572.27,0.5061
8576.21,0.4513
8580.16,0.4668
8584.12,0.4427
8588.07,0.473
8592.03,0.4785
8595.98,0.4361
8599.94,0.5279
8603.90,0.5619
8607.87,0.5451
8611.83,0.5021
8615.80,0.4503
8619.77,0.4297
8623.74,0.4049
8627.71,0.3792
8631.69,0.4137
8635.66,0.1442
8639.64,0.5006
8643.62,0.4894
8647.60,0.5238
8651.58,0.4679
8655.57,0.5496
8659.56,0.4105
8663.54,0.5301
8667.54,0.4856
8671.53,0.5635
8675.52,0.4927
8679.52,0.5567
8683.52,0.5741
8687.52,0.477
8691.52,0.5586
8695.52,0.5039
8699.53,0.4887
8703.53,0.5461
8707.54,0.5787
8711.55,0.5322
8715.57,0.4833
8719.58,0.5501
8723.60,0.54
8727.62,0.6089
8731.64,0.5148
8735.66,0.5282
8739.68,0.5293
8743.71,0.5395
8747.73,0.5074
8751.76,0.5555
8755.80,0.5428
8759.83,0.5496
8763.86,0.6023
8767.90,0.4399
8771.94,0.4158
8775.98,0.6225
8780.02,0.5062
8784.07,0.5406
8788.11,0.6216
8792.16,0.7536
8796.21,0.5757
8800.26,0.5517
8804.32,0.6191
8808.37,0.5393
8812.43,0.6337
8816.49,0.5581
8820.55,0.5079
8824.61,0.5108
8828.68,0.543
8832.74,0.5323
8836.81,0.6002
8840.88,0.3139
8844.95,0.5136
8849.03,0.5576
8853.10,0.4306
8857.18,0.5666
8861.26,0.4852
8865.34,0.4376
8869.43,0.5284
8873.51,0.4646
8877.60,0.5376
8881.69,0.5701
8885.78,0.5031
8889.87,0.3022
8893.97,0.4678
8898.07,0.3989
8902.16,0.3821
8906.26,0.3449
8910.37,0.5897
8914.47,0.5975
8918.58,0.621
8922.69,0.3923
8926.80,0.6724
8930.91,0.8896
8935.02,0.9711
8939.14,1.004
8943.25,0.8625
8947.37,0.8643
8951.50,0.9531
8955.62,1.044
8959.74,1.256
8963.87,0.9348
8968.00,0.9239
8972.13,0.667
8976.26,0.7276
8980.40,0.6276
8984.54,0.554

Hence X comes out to 0.30 mag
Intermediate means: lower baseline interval 0.468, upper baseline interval 0.776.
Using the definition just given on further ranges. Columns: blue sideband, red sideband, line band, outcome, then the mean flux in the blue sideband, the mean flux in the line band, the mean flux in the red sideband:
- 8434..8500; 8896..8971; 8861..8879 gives 0.420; 0.467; 0.49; 0.761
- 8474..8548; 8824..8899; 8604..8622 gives 0.020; 0.502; 0.489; 0.488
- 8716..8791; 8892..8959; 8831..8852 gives 0.240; 0.541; 0.5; 0.703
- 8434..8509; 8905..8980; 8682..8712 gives 0.184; 0.477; 0.532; 0.797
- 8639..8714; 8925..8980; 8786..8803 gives 0.091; 0.517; 0.625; 0.898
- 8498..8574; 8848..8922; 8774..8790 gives -0.165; 0.506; 0.572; 0.485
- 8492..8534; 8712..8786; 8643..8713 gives 0.020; 0.521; 0.519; 0.532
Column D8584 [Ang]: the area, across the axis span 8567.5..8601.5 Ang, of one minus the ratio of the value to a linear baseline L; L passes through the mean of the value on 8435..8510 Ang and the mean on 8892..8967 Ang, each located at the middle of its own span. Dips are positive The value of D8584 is 4.22 Ang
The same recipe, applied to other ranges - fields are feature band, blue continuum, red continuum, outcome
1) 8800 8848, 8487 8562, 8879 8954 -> 5.5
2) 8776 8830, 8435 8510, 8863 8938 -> -4.9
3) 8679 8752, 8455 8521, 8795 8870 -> -3.5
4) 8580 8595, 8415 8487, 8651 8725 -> 1.1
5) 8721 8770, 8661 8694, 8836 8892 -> -2.5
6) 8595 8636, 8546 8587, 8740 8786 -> 3.4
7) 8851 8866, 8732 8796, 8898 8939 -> 2.7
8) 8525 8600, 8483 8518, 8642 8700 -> 3.4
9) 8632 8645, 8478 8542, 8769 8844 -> 3.7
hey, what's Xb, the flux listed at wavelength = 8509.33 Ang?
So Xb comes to 0.4786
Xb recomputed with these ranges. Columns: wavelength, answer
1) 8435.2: 0.4646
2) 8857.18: 0.5666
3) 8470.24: 0.4619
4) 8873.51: 0.4646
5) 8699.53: 0.4887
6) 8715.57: 0.4833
